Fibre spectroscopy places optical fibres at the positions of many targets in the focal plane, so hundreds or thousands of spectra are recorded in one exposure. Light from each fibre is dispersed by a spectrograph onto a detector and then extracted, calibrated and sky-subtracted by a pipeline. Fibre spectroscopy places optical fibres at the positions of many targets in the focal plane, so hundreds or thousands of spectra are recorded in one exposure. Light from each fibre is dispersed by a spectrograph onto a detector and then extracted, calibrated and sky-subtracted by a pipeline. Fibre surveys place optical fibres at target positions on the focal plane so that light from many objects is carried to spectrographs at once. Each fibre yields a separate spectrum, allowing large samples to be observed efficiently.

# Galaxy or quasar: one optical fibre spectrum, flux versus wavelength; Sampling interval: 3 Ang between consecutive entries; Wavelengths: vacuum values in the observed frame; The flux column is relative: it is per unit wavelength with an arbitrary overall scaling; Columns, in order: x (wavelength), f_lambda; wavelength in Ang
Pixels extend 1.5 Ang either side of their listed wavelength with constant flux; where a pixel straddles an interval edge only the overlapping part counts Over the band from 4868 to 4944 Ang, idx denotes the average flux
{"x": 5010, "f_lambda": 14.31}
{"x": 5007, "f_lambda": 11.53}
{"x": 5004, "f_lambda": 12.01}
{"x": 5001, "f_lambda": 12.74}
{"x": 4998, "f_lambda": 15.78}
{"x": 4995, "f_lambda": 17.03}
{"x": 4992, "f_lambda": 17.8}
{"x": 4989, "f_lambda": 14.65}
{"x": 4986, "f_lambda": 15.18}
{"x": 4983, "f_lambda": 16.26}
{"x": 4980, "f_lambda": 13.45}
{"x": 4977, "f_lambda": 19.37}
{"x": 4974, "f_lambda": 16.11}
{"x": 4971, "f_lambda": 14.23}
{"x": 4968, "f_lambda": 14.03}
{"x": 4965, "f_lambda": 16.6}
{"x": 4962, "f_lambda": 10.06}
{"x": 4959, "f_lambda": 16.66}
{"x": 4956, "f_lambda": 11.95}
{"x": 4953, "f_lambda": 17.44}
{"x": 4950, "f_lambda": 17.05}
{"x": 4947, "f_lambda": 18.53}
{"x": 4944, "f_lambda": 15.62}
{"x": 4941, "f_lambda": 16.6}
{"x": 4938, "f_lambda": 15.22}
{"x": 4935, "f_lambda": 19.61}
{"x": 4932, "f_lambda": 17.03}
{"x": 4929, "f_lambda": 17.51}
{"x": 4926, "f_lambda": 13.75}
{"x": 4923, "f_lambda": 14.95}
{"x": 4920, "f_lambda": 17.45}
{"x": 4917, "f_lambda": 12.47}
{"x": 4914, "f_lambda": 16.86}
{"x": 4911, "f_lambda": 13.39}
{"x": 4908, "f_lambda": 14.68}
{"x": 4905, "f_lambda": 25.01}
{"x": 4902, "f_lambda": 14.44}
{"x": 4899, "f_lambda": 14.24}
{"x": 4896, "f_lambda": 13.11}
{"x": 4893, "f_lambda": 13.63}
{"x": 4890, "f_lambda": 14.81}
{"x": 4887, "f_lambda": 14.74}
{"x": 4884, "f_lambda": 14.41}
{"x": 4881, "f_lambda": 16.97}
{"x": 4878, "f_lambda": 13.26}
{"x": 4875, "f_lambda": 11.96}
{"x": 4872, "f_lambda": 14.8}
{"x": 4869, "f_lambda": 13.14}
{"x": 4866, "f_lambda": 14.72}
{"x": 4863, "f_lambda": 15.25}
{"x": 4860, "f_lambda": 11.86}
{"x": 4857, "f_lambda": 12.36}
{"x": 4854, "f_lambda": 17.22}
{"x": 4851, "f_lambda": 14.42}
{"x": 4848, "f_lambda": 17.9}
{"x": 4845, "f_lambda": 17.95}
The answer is 15.4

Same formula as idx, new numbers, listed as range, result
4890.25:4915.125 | 15.6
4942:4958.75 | 16.2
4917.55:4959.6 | 16.3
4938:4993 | 15.6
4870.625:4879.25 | 13.3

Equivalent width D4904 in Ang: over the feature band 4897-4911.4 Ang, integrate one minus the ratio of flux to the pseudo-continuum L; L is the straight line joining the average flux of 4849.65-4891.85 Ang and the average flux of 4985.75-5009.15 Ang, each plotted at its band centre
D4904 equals -2.1 Ang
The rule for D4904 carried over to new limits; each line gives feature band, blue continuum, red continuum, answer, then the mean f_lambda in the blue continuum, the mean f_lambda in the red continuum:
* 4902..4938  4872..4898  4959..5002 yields -4.66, 14.2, 15.3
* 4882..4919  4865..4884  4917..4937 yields 0.09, 14.1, 16.4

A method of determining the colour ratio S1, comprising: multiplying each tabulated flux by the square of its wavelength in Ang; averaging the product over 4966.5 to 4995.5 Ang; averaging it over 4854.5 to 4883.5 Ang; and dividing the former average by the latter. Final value 1.18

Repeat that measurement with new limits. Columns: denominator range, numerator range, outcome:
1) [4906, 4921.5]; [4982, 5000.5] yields 1.07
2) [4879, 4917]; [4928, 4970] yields 1.06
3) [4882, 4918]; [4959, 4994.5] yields 1.04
